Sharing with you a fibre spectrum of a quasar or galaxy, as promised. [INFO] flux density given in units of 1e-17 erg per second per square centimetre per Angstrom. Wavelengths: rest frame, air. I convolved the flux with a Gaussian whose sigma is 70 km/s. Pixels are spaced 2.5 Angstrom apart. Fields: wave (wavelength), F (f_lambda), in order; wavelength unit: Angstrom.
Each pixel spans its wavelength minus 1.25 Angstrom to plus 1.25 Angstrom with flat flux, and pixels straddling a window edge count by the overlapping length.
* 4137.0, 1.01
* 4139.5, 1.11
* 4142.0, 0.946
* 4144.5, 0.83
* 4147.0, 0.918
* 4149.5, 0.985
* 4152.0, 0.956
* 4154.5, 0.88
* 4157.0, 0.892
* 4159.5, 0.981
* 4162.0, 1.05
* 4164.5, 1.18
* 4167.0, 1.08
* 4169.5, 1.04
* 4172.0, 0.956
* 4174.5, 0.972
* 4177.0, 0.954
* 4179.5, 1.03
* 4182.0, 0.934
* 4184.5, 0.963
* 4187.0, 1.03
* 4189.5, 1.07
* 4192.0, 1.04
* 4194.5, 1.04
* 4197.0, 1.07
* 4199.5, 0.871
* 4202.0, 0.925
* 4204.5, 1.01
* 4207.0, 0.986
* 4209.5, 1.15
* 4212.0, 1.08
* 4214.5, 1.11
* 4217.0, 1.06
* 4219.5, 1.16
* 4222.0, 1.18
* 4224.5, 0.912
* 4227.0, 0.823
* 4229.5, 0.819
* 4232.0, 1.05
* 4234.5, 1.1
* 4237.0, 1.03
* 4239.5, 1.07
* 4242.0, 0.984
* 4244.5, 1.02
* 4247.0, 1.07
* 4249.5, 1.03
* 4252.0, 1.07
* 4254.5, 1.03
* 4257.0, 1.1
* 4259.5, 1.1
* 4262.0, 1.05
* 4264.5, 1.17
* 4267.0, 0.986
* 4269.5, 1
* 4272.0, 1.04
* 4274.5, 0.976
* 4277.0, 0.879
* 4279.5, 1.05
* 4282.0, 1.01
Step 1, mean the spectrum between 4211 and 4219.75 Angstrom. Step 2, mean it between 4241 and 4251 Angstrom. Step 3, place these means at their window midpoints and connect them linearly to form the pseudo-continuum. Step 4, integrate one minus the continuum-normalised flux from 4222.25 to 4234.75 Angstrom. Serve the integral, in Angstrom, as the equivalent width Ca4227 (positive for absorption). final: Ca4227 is 1.4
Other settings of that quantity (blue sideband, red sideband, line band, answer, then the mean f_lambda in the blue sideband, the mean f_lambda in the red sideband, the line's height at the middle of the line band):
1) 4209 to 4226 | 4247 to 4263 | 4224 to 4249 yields 1.9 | 1.09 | 1.06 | 1.08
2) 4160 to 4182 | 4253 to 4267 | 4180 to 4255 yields 2.2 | 1.03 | 1.08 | 1.05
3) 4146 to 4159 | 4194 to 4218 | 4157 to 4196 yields -1.7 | 0.93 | 1.03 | 0.974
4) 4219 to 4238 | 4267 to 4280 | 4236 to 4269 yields -2.0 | 1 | 0.985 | 0.994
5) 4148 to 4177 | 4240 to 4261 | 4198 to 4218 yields 0.0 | 0.995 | 1.05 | 1.02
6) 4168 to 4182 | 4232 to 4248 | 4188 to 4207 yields 0.1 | 0.987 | 1.05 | 1.01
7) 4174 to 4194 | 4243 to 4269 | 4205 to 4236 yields -0.1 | 1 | 1.06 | 1.03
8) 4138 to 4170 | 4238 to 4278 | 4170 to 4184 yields 0.4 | 0.987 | 1.04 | 0.998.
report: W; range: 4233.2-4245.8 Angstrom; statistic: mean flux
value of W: 1.04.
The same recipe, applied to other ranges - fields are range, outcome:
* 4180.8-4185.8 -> 0.949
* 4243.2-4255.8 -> 1.04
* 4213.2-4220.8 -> 1.11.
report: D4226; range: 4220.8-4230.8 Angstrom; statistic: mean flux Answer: 0.933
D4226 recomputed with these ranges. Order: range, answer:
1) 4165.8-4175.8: 1.01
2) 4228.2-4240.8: 1.01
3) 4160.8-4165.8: 1.12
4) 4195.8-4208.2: 0.972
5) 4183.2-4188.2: 0.996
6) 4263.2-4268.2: 1.08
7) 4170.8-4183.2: 0.969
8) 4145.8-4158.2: 0.926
